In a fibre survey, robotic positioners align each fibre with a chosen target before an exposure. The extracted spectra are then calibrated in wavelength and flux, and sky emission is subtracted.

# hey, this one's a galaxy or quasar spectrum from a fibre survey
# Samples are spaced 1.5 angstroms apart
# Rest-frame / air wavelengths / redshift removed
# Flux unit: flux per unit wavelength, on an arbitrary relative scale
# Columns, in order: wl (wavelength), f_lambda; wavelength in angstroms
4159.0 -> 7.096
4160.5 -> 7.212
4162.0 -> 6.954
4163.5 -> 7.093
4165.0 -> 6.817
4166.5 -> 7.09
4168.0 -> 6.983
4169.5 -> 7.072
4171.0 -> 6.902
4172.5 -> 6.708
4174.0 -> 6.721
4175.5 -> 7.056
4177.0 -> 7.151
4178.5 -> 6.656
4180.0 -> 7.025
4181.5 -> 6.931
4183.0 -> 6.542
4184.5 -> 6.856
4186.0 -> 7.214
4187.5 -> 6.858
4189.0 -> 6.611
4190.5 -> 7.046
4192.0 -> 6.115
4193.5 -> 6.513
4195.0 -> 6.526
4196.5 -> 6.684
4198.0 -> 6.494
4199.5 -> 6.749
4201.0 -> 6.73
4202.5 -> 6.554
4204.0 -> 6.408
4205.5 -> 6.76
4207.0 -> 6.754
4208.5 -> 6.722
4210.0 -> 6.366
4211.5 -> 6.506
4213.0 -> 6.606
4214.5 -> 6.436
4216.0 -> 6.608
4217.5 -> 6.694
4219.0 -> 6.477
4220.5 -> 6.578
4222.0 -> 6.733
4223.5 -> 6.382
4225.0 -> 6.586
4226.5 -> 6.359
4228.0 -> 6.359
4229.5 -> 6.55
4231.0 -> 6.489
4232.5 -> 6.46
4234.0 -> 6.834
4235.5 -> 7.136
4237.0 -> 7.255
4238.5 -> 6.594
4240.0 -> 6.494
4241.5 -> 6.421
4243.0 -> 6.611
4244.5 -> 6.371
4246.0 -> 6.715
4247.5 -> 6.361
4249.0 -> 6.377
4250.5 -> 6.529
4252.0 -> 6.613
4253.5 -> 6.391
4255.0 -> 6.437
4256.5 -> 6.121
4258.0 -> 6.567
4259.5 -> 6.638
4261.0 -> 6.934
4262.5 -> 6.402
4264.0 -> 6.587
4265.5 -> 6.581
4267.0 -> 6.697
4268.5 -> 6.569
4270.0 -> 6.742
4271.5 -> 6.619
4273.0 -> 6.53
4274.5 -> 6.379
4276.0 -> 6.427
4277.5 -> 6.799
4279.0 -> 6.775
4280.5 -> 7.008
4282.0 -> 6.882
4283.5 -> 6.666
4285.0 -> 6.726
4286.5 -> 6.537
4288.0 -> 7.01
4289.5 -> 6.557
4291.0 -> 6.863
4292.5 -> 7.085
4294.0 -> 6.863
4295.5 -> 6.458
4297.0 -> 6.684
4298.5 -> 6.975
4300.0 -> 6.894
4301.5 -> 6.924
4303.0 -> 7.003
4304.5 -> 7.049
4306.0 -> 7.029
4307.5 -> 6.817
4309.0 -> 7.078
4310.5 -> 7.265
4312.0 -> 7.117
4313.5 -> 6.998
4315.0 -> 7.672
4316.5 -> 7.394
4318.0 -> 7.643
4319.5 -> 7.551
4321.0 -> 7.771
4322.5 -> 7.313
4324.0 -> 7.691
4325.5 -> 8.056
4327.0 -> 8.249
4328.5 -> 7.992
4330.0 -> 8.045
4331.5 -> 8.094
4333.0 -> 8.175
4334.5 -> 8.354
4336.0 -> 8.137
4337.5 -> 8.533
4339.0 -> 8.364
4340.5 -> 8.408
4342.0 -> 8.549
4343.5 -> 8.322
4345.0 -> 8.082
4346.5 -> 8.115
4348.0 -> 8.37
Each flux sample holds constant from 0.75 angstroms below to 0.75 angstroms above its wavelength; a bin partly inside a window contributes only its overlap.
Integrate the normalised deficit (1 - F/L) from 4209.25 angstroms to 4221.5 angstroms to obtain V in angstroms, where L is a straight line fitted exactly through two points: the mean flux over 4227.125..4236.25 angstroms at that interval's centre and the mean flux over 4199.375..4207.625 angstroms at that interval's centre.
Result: 0.2 angstroms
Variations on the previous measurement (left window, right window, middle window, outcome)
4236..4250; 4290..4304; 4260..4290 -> 0.3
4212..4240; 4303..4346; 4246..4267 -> 1.4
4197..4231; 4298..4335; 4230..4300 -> 3.7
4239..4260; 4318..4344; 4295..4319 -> 1.7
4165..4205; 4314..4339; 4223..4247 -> 1.9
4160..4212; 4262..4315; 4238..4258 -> 1.0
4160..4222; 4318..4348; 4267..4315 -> 5.4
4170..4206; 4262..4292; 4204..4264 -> 1.2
